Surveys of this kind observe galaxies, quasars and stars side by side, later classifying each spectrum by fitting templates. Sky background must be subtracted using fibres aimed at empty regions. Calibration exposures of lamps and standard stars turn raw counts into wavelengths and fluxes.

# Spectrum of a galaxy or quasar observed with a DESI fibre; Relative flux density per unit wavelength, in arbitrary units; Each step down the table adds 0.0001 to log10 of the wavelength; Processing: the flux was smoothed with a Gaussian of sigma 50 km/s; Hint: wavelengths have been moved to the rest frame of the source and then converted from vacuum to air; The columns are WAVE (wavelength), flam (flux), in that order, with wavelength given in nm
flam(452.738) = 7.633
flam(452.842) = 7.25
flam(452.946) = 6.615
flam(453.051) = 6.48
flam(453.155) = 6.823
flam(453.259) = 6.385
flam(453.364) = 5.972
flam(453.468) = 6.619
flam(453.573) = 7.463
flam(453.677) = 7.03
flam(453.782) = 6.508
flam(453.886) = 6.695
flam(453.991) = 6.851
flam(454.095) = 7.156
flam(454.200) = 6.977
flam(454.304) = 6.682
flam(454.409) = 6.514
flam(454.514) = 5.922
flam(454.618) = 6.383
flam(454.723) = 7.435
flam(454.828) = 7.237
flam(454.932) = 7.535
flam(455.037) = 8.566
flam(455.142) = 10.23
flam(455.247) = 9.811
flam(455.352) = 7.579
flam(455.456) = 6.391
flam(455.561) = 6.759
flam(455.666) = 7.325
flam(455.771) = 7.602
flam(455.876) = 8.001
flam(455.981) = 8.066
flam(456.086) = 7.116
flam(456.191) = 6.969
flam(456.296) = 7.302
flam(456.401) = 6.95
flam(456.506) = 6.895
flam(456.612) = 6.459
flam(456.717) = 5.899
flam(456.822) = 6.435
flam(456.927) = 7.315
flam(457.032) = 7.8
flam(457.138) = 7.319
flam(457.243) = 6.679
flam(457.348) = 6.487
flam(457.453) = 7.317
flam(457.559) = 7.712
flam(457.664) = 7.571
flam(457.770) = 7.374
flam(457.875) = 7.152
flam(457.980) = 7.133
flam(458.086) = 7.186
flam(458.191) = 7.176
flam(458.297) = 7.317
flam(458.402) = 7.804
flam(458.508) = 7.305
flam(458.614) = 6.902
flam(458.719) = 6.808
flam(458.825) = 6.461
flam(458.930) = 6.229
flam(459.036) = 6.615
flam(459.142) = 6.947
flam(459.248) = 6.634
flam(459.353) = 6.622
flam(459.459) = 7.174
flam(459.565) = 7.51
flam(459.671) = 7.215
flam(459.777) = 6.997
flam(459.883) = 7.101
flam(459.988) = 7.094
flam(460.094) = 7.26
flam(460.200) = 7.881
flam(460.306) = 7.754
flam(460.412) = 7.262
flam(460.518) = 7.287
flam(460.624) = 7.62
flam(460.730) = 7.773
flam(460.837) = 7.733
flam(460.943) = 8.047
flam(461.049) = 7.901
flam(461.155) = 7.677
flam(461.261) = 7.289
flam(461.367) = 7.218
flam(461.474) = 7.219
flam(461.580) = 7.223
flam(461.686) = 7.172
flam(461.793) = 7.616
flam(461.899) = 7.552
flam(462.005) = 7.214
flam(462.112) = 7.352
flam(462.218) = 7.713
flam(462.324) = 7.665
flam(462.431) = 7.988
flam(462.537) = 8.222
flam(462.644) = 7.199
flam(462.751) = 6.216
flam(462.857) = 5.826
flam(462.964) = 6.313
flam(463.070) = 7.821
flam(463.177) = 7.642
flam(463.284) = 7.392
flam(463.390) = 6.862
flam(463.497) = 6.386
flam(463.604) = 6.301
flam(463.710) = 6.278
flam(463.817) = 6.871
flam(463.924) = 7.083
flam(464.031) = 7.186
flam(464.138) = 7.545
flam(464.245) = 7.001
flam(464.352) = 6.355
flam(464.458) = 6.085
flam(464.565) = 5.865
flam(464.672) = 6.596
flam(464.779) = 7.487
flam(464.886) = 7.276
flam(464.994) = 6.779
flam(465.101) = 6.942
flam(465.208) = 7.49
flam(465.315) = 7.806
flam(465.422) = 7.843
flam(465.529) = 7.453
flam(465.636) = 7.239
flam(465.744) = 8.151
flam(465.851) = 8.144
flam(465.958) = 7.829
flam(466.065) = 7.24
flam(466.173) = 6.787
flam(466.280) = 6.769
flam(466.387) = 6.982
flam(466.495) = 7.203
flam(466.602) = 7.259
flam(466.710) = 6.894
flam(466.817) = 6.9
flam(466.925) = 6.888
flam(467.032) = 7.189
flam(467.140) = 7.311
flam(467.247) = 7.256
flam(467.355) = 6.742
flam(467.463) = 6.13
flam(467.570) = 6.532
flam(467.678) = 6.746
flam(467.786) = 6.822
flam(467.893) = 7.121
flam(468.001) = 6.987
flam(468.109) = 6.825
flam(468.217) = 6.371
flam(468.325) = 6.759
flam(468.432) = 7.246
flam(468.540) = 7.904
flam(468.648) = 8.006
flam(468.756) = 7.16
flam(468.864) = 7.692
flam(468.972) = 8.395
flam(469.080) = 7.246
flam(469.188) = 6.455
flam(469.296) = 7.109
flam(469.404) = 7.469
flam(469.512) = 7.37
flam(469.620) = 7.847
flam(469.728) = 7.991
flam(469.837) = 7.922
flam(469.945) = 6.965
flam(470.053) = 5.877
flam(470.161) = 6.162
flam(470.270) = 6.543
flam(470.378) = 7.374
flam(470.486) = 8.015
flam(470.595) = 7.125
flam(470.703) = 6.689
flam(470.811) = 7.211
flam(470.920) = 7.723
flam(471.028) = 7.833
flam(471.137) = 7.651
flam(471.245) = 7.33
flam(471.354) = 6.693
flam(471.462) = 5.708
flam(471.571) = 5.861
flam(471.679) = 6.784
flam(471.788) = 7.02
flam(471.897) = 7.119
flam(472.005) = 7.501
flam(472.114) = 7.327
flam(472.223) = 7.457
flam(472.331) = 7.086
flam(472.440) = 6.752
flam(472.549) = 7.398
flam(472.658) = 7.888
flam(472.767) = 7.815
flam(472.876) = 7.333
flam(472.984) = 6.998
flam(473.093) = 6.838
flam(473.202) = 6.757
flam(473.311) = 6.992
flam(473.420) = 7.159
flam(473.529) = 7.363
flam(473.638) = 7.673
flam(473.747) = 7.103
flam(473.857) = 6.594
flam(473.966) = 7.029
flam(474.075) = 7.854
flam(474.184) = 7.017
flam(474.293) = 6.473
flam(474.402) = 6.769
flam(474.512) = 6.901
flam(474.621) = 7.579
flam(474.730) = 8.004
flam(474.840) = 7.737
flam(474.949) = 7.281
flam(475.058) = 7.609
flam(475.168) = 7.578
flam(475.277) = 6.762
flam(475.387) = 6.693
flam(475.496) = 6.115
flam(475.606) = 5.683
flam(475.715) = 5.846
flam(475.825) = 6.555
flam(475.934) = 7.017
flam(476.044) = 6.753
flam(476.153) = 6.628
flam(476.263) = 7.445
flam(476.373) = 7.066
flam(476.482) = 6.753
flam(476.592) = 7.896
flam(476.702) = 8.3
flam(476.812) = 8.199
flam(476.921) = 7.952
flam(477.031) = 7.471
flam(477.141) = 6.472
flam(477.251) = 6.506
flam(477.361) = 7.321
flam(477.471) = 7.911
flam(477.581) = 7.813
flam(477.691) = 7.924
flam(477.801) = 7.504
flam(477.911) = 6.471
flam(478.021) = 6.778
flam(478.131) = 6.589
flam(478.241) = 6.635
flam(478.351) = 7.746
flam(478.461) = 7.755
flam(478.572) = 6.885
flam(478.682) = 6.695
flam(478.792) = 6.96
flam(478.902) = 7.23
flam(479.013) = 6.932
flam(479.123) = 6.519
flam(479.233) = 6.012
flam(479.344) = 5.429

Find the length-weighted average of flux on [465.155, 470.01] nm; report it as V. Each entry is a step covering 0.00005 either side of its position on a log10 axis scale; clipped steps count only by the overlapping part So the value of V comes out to 7.25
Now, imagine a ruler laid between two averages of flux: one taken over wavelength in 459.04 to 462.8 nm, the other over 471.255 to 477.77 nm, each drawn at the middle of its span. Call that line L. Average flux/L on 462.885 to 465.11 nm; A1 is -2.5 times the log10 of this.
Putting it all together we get 0.07 mag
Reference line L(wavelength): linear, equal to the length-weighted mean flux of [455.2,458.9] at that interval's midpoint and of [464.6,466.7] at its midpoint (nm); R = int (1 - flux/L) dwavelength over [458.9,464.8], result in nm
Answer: 0.09 nm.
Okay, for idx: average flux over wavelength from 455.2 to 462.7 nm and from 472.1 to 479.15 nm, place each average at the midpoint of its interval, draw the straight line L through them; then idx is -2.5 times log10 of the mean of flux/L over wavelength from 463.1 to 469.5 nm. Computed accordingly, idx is 0.02 mag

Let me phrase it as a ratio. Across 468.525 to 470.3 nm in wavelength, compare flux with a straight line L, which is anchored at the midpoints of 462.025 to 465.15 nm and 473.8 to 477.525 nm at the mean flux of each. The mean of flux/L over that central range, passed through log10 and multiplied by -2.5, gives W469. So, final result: -0.04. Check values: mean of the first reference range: 6.97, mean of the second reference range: 7.11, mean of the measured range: 7.29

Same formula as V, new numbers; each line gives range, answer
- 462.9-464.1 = 6.92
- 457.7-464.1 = 7.2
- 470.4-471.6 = 7.11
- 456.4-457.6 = 6.93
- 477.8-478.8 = 6.98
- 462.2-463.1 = 7.18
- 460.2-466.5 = 7.24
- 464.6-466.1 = 7.43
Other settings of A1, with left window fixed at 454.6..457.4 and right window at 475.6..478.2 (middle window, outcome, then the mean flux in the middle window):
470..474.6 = 0.02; 7.07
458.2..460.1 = 0.05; 7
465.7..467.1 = 0.00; 7.24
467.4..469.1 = 0.02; 7.12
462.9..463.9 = 0.06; 6.87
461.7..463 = 0.01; 7.25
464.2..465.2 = 0.08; 6.74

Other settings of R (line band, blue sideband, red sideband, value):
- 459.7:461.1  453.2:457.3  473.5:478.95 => -0.07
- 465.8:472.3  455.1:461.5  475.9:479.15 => 0.11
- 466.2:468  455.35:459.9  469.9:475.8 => 0.03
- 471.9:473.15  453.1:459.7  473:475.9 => -0.05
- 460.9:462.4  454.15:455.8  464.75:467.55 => -0.04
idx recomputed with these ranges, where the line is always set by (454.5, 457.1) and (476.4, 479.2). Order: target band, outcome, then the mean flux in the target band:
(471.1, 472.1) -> 0.06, 6.86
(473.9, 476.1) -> 0.04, 6.96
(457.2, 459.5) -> 0.05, 7.03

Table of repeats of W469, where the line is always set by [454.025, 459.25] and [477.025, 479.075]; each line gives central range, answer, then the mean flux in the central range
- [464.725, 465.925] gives -0.052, 7.51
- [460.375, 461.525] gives -0.054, 7.55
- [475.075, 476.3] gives 0.074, 6.66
